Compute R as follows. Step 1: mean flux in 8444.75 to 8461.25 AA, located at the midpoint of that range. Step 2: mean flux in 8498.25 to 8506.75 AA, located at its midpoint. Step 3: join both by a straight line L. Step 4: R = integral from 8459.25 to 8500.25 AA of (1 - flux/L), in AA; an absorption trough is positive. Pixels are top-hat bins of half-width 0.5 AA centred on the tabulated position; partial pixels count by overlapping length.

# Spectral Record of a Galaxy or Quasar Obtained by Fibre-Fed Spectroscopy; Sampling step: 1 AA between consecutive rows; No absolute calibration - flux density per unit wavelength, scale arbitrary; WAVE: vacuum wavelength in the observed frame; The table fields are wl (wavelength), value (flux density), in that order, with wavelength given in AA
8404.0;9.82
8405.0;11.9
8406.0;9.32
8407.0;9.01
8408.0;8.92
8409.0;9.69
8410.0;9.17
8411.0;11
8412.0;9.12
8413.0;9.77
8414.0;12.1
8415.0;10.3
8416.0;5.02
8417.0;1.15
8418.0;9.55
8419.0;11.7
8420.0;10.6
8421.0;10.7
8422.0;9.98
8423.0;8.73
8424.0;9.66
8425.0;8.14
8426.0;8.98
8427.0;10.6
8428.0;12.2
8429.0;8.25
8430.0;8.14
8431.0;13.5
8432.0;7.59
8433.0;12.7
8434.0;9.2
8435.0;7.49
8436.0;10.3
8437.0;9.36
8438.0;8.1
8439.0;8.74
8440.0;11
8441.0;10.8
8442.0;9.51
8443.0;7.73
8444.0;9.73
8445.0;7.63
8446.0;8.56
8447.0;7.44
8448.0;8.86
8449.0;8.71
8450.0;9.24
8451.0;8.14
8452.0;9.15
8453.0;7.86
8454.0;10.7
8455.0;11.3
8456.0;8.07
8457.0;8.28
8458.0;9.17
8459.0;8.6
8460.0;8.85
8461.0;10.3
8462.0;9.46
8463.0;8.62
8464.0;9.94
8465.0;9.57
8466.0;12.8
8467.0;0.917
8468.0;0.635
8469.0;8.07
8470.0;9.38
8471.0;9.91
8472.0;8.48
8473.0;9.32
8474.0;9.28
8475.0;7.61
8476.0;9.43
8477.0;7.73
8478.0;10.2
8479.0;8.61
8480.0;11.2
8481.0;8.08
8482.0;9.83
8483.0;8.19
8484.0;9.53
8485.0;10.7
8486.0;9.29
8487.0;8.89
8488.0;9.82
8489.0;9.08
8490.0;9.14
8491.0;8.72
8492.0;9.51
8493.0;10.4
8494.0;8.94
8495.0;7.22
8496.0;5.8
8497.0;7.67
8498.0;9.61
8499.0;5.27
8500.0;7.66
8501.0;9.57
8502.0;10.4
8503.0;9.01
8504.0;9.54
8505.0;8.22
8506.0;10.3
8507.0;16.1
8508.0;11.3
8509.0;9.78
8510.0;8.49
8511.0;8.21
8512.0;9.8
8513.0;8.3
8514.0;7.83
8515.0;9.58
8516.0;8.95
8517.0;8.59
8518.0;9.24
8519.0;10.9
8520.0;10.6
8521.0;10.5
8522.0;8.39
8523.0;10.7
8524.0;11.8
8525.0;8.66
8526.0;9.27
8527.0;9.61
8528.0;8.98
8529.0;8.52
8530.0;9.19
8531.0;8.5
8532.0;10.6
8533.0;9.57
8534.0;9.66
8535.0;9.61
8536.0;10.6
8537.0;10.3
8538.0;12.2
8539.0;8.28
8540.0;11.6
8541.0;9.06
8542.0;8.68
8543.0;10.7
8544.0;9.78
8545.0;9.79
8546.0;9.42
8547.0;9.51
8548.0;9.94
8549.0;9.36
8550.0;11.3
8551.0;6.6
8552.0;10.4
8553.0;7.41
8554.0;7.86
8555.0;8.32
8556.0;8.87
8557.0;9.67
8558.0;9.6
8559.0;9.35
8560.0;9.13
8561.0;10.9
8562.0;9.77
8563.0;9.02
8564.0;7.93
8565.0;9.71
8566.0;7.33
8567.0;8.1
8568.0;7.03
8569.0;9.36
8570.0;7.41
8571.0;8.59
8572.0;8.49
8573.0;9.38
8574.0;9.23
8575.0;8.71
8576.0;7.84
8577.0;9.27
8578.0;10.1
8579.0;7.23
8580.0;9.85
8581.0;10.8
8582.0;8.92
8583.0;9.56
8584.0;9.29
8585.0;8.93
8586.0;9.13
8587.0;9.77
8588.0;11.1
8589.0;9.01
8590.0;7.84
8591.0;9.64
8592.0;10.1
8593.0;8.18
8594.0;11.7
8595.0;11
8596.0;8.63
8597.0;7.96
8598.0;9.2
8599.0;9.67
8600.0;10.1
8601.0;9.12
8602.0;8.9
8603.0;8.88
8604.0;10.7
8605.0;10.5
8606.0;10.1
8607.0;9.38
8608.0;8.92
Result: 1.4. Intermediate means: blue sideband 8.87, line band 8.63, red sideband 8.99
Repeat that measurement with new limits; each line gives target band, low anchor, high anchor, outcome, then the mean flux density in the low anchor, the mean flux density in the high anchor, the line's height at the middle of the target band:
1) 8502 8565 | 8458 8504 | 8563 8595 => -4.9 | 8.71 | 9.05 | 8.89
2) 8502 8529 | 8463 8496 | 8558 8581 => -2.9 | 8.72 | 8.87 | 8.78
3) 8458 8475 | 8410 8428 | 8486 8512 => 1.6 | 9.32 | 9.16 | 9.23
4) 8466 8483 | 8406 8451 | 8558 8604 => 1.9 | 9.28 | 9.16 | 9.24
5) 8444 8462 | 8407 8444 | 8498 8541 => 1.1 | 9.43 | 9.62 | 9.48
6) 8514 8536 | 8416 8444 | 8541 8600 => -0.8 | 9.35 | 9.17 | 9.23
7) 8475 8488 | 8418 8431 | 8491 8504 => -0.7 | 9.94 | 8.48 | 8.8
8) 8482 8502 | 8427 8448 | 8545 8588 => 1.1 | 9.41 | 9.04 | 9.26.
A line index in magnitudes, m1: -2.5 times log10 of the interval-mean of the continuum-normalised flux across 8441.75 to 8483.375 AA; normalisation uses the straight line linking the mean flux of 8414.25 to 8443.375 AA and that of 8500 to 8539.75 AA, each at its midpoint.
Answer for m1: 0.09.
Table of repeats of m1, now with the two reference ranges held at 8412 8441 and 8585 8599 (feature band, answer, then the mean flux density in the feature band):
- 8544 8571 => 0.057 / 8.97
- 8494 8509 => 0.037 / 9.14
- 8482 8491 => 0.014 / 9.32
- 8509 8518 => 0.077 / 8.81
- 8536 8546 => -0.065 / 10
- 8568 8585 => 0.062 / 8.94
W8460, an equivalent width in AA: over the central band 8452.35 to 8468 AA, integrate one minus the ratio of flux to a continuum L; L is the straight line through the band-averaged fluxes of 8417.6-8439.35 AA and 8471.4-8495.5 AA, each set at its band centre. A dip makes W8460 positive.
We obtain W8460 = 1.17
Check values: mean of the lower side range 9.74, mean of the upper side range 9.14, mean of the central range 8.7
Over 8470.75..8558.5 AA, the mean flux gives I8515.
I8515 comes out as 9.35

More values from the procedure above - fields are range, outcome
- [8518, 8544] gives 9.85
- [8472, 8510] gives 9.2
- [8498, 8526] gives 9.54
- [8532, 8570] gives 9.33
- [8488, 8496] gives 8.85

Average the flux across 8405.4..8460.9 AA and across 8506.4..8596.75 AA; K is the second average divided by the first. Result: 1.02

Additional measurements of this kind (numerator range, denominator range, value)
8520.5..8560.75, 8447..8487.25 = 1.08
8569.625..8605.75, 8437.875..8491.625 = 1.05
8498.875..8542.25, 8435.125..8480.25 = 1.09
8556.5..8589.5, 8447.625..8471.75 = 1.06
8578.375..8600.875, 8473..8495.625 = 1.03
